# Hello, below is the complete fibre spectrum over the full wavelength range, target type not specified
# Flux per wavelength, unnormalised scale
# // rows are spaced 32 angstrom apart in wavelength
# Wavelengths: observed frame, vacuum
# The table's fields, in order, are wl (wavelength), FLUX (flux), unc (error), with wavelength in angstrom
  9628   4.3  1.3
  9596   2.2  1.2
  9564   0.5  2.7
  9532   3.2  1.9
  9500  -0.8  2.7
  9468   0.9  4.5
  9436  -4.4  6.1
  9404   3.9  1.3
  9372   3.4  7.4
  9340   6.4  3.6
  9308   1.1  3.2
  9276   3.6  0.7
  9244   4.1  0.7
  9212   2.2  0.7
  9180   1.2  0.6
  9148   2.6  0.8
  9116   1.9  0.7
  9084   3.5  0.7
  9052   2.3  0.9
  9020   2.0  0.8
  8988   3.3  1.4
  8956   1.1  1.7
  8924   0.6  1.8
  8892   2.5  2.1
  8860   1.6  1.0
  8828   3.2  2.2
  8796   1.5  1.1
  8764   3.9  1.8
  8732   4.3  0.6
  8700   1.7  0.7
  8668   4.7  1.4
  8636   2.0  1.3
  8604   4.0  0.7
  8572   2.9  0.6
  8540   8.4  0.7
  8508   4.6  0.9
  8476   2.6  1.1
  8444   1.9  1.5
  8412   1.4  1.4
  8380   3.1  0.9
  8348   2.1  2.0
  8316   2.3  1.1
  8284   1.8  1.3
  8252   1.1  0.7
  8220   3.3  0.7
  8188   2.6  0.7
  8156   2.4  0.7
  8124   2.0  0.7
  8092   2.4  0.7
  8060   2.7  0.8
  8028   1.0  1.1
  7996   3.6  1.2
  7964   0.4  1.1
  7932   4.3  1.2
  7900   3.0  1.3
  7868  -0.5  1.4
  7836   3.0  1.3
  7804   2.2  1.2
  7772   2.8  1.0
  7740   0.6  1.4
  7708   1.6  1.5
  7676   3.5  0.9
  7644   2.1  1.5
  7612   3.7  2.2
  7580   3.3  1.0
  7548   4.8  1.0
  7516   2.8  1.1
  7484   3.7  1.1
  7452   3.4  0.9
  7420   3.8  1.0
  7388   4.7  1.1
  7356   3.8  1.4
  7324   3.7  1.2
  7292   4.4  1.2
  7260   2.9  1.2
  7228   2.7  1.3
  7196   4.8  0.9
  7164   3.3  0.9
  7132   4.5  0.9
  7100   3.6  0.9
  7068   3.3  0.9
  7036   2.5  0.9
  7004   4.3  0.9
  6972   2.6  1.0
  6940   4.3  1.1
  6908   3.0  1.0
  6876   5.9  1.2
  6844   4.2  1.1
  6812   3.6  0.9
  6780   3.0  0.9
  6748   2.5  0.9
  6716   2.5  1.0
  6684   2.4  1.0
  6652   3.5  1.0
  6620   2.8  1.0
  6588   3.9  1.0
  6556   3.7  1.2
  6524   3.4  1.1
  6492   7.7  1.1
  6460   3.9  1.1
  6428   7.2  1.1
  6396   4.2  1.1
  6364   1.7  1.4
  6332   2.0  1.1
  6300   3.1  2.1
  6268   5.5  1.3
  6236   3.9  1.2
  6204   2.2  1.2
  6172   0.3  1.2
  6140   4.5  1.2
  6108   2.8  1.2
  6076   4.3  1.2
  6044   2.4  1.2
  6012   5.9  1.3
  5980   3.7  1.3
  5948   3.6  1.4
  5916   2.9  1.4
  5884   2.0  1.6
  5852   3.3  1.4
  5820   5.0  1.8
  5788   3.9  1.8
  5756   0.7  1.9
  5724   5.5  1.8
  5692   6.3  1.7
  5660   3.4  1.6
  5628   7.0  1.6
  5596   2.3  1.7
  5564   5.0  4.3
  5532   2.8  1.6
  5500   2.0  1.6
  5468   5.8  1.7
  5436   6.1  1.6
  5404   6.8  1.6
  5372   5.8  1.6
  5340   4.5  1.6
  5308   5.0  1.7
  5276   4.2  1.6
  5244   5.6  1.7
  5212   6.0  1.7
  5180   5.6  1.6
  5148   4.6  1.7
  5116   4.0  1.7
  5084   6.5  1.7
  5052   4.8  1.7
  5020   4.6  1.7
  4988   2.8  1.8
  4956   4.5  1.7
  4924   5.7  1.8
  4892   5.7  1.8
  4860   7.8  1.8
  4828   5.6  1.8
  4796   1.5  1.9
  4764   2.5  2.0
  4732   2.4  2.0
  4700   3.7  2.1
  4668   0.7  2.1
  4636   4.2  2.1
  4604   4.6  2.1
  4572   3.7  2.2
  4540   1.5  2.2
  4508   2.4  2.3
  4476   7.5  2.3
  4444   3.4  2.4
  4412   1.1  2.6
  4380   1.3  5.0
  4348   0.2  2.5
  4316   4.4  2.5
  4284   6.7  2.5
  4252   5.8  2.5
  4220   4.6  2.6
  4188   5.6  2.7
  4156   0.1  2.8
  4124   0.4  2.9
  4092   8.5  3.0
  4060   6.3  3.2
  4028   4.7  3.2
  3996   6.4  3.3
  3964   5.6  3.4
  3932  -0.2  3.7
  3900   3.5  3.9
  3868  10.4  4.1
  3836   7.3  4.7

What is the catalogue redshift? 0.30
